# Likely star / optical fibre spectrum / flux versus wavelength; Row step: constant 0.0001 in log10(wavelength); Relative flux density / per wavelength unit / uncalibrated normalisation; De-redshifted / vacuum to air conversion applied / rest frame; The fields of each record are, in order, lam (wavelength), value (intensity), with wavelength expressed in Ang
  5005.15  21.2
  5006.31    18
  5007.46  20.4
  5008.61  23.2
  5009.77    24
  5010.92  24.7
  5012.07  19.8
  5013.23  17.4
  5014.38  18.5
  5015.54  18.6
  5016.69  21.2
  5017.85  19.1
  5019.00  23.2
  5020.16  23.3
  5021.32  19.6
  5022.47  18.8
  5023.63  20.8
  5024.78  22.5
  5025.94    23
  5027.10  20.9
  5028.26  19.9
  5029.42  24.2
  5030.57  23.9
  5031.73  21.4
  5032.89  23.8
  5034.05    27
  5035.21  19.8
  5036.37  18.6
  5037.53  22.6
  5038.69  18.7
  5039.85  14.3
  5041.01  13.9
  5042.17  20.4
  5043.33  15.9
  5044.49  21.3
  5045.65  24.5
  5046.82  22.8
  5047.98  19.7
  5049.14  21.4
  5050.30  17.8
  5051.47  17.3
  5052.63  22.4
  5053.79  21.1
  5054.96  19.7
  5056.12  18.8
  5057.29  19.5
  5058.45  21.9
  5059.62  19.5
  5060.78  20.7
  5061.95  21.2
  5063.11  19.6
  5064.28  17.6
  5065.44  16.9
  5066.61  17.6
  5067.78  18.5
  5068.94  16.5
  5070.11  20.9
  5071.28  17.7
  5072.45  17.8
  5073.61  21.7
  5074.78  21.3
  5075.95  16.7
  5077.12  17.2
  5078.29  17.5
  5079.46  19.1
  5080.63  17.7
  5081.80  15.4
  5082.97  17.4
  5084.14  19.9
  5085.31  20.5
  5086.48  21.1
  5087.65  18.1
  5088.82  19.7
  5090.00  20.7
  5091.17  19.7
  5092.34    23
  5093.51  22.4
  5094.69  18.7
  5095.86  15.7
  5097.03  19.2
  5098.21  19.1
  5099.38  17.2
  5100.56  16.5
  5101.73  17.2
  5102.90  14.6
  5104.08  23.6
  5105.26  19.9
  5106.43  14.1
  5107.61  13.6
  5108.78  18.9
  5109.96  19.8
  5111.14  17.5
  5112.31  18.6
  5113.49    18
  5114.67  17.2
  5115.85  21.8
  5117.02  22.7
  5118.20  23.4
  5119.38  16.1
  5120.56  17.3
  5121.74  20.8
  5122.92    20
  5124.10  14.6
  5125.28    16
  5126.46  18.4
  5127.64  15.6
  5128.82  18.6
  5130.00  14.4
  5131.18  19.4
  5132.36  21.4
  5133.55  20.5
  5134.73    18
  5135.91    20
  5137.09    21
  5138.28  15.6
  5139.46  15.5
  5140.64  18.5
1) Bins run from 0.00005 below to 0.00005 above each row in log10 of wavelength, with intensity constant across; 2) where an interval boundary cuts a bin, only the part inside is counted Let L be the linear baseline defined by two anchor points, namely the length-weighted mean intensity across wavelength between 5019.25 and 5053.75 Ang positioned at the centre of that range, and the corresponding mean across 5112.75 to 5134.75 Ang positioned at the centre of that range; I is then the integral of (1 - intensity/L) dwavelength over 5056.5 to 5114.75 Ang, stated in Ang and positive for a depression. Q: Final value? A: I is 2.6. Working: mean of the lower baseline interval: 20.7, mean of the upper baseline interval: 18.7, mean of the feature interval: 18.7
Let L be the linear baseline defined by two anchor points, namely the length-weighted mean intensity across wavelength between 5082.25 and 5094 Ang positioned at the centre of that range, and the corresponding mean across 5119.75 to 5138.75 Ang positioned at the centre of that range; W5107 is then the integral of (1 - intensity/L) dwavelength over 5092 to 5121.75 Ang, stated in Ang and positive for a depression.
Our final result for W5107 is 0.96 Ang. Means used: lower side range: 20.2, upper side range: 18.2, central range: 18.7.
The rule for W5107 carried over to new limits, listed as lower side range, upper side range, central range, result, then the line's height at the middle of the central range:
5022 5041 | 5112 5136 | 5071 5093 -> 0.73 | 19.8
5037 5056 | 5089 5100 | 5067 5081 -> 0.71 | 19.5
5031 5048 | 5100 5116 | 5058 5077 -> 0.27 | 19.3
